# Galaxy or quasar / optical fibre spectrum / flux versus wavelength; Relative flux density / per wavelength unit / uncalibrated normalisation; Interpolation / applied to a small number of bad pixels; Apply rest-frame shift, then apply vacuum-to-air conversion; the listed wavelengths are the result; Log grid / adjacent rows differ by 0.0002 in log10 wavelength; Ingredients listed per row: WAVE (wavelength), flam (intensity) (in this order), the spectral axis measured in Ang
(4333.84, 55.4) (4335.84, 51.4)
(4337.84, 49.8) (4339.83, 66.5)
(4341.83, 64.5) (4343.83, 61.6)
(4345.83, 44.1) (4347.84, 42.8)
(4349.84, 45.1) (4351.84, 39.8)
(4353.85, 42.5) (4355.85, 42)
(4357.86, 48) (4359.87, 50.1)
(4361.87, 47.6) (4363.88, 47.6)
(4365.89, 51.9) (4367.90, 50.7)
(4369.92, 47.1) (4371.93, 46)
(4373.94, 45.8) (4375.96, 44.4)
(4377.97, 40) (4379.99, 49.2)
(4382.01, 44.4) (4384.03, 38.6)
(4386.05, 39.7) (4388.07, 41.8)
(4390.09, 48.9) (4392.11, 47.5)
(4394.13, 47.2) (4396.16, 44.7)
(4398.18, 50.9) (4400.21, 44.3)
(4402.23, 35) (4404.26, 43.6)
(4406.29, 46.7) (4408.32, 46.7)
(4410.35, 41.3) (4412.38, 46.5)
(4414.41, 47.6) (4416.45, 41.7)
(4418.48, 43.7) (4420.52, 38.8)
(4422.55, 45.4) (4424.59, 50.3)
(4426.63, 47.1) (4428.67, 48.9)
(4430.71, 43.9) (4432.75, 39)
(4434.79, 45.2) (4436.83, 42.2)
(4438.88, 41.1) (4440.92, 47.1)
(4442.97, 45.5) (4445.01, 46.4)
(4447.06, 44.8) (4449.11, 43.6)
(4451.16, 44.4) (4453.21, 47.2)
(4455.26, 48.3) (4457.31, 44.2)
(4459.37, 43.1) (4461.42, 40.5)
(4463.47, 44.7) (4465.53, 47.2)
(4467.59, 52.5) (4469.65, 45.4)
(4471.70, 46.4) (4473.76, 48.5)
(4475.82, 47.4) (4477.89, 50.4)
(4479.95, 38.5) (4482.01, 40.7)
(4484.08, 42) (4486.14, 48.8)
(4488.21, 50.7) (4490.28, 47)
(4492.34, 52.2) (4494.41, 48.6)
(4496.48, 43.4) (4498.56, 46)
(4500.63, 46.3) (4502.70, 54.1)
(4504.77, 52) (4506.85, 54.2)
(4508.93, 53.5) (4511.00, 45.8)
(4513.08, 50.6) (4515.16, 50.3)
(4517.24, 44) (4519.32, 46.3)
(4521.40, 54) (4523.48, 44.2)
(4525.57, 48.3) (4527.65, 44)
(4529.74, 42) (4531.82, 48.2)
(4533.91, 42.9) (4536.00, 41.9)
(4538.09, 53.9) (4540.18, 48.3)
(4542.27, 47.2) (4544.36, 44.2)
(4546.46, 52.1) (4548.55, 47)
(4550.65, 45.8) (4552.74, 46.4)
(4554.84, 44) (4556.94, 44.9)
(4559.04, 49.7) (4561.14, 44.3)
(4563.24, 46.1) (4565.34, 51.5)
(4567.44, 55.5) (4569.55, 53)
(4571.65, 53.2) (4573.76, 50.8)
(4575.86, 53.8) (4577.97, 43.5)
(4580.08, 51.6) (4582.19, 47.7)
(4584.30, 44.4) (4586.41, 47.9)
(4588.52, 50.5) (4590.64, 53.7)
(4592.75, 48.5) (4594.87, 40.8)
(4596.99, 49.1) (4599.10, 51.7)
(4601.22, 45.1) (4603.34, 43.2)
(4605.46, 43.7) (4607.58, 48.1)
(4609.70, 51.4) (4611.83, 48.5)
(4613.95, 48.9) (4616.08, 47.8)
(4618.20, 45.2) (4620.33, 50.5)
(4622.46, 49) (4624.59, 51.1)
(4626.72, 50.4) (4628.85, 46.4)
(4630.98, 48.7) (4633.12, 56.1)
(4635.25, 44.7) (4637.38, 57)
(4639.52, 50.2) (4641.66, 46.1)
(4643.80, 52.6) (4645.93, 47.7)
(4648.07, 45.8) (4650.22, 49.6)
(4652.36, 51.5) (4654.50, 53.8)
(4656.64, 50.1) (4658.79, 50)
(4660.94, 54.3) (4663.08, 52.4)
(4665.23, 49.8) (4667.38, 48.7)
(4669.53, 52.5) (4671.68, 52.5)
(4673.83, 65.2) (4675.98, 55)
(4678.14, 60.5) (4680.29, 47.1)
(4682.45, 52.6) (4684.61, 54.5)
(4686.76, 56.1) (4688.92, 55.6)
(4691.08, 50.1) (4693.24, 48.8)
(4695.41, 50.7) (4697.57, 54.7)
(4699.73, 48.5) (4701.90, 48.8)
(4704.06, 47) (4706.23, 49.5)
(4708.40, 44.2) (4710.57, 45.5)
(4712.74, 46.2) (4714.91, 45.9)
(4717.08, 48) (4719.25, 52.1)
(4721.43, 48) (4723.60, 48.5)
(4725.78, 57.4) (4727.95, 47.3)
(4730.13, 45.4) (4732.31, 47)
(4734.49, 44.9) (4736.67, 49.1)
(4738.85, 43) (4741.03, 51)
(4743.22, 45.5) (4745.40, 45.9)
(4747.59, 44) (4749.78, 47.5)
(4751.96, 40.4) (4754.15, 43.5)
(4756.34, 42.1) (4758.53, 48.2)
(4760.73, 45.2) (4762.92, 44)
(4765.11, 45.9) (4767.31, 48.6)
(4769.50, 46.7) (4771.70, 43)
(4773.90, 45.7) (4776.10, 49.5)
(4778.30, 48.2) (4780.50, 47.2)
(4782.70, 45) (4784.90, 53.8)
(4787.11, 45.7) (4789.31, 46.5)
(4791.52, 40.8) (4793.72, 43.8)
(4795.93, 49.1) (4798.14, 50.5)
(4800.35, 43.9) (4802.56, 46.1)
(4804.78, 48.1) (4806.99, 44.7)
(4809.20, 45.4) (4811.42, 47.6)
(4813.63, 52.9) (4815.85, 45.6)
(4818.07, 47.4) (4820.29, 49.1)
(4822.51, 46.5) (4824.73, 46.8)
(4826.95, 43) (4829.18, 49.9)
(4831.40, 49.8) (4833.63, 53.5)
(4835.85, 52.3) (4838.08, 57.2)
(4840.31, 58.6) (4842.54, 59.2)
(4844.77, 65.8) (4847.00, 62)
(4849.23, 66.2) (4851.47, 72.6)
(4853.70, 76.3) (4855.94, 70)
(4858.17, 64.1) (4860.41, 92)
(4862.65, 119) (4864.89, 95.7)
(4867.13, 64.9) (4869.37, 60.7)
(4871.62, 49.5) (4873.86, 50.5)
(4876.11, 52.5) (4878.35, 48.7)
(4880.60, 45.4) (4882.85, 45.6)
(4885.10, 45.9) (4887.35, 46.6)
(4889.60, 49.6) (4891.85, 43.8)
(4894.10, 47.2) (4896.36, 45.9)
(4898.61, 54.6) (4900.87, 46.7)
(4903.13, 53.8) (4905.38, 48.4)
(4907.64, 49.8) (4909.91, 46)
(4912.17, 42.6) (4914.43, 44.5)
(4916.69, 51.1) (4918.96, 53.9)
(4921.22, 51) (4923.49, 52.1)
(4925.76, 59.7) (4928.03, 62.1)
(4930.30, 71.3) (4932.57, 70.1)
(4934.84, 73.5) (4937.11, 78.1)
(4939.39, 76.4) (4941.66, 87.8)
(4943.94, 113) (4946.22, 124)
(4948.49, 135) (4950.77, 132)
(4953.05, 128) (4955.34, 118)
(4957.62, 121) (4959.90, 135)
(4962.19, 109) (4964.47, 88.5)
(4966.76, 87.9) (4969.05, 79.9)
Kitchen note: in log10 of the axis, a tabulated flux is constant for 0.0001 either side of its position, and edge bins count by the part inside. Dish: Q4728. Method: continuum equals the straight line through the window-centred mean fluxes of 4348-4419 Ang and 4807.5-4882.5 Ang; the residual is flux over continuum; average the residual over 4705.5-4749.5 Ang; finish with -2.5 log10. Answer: 0.17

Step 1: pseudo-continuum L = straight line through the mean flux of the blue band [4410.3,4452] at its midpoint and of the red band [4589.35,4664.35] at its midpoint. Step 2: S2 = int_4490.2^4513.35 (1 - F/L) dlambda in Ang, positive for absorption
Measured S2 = -1.6 Ang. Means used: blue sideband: 44.6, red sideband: 49.3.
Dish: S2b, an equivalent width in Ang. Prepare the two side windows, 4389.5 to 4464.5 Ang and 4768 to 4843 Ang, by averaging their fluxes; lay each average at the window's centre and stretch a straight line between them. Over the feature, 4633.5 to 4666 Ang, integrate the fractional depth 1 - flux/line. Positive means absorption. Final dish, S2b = -2.6 Ang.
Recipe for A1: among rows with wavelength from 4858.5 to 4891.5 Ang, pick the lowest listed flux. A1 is 45.4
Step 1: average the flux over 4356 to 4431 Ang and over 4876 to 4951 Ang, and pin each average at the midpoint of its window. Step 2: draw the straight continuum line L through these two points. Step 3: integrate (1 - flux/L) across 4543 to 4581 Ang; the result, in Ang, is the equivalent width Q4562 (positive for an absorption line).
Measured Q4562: 1.7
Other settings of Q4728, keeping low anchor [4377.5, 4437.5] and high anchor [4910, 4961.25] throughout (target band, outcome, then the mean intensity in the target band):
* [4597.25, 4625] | 0.24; 48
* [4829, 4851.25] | 0.31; 58.4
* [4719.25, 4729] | 0.33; 50.5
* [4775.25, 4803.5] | 0.49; 46.9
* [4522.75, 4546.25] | 0.17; 46.1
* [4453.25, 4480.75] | 0.07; 46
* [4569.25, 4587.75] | 0.16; 49.4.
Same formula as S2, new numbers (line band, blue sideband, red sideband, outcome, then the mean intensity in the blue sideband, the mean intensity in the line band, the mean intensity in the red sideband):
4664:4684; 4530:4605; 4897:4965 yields 1.2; 48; 53.8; 79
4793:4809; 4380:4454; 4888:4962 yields 4.9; 44.5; 46.6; 74.3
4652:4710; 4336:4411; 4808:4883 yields 3.1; 46.8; 52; 59.2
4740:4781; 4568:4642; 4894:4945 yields 6.5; 49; 45.9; 60.2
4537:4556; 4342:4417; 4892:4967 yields 2.6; 45.7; 47.6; 77.1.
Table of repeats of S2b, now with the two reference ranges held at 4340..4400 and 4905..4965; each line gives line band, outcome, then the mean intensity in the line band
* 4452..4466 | 2.0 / 44.9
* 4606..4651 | 10.0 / 49.3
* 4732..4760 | 10.0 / 45.5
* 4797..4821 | 8.8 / 47.4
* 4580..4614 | 7.5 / 47.8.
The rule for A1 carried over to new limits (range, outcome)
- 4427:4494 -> 38.5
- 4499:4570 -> 41.9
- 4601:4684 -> 43.2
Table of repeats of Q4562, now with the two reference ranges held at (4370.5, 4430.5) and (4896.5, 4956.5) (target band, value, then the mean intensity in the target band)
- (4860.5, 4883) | 1.66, 65.3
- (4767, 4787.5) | 5.66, 47.3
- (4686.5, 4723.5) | 7.35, 49.2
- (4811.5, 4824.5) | 3.75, 48.2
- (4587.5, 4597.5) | 1.23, 48.4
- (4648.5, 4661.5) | 1.67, 51.1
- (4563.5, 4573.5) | 0.26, 52.5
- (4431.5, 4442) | 0.85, 43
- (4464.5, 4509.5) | 1.41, 47.9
